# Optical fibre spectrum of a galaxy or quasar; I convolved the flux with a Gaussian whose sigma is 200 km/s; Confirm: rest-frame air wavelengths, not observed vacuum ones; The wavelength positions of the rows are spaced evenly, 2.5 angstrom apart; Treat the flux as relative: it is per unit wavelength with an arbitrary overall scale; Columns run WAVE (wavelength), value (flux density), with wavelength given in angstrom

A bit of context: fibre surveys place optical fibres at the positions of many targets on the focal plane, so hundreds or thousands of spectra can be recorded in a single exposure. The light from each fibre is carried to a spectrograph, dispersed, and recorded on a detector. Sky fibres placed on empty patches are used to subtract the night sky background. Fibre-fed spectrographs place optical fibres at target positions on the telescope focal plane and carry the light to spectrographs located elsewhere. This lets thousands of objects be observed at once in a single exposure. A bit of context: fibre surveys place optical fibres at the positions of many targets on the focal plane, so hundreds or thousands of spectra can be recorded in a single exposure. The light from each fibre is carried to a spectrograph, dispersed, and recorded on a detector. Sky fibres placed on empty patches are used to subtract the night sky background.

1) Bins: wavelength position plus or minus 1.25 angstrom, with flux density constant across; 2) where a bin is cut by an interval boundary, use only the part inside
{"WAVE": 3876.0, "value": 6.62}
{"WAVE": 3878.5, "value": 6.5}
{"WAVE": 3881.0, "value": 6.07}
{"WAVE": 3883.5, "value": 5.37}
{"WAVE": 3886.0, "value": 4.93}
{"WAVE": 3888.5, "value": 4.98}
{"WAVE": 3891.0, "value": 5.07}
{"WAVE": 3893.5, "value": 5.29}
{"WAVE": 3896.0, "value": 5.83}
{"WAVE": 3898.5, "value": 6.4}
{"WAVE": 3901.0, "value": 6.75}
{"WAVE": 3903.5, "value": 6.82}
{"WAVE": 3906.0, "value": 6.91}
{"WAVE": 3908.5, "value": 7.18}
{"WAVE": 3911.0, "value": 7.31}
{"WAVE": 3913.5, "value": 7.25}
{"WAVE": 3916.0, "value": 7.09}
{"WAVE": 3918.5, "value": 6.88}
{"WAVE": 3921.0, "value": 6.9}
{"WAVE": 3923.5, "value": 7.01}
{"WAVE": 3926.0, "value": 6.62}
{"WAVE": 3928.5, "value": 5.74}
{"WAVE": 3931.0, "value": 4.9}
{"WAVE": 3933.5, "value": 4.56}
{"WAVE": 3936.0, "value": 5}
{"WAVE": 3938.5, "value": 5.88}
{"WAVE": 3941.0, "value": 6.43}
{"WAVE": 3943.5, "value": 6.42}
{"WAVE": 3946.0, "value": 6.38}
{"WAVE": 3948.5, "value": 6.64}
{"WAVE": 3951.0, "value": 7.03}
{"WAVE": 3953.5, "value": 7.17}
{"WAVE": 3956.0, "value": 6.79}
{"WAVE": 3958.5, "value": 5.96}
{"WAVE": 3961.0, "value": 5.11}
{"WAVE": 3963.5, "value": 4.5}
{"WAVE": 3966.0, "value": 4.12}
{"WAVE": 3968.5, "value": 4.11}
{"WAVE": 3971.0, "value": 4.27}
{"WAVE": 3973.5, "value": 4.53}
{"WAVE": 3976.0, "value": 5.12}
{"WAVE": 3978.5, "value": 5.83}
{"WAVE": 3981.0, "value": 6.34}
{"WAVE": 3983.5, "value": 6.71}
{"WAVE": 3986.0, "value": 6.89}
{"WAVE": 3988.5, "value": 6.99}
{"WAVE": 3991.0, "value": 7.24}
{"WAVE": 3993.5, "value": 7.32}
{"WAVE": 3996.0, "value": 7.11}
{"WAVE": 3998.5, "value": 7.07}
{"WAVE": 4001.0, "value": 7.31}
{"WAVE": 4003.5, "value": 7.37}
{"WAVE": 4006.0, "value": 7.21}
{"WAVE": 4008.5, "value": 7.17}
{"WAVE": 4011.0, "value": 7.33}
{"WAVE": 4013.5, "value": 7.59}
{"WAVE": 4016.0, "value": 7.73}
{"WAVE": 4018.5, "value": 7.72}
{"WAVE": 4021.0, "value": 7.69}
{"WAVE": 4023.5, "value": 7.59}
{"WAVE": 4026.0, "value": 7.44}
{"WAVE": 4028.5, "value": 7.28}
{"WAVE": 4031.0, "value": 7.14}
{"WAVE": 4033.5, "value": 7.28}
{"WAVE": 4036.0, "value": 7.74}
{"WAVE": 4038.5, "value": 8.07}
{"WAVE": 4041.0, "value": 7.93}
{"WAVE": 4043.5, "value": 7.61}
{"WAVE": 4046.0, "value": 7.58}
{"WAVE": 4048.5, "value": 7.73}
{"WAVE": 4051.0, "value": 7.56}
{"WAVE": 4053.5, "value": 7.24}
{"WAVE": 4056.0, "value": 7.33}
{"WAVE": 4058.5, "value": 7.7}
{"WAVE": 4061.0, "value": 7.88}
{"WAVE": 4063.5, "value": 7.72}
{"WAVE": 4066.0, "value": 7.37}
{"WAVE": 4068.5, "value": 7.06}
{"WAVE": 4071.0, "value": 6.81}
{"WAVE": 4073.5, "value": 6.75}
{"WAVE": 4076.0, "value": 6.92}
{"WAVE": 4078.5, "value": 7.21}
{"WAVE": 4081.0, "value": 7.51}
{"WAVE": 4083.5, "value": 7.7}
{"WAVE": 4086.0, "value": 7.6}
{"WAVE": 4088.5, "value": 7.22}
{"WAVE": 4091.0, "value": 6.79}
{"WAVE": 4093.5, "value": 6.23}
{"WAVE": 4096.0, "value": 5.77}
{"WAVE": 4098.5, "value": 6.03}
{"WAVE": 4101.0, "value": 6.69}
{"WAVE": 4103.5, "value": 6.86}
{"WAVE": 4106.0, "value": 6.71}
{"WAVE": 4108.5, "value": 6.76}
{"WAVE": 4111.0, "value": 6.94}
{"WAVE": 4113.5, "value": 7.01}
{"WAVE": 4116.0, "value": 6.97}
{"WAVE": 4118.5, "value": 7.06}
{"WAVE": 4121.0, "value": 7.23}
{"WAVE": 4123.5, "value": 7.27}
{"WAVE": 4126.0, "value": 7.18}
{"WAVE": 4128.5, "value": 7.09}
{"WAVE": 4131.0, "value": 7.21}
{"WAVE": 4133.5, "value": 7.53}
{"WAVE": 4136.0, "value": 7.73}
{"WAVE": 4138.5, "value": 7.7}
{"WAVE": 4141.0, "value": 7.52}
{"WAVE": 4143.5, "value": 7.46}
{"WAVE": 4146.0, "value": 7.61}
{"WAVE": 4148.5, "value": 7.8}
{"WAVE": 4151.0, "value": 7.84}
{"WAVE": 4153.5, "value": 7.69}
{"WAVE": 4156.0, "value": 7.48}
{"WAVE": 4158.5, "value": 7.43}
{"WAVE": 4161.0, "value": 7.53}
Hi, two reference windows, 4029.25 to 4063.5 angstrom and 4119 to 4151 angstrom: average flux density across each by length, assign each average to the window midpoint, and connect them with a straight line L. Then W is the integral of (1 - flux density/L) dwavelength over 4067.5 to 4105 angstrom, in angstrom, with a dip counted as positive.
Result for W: 3.3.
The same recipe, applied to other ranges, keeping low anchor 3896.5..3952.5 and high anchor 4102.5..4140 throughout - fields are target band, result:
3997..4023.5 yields -2.6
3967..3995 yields 3.0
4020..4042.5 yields -2.4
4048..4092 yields -2.3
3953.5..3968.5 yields 2.8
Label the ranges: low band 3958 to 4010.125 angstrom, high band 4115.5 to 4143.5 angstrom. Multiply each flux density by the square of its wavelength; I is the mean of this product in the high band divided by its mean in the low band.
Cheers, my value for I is 1.3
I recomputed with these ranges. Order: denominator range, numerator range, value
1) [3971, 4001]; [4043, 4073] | 1.20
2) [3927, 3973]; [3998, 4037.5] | 1.37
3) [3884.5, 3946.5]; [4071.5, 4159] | 1.28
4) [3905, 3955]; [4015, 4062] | 1.24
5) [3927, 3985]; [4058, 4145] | 1.36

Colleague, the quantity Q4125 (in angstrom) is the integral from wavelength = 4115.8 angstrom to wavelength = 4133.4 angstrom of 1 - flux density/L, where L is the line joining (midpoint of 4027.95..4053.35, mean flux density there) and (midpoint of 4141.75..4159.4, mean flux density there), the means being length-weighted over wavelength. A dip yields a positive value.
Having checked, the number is 1.0 angstrom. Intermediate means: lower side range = 7.59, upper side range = 7.62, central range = 7.18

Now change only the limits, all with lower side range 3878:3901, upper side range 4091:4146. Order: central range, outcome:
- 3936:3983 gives 2.7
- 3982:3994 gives -1.5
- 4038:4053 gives -2.6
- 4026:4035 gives -1.1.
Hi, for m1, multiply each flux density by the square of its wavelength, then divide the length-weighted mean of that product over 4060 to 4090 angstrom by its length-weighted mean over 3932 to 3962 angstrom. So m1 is 1.3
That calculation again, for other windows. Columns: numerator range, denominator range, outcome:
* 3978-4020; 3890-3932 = 1.15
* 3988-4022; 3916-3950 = 1.24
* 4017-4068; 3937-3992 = 1.33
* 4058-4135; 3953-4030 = 1.14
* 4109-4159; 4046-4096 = 1.05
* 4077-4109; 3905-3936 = 1.16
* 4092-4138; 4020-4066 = 0.95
